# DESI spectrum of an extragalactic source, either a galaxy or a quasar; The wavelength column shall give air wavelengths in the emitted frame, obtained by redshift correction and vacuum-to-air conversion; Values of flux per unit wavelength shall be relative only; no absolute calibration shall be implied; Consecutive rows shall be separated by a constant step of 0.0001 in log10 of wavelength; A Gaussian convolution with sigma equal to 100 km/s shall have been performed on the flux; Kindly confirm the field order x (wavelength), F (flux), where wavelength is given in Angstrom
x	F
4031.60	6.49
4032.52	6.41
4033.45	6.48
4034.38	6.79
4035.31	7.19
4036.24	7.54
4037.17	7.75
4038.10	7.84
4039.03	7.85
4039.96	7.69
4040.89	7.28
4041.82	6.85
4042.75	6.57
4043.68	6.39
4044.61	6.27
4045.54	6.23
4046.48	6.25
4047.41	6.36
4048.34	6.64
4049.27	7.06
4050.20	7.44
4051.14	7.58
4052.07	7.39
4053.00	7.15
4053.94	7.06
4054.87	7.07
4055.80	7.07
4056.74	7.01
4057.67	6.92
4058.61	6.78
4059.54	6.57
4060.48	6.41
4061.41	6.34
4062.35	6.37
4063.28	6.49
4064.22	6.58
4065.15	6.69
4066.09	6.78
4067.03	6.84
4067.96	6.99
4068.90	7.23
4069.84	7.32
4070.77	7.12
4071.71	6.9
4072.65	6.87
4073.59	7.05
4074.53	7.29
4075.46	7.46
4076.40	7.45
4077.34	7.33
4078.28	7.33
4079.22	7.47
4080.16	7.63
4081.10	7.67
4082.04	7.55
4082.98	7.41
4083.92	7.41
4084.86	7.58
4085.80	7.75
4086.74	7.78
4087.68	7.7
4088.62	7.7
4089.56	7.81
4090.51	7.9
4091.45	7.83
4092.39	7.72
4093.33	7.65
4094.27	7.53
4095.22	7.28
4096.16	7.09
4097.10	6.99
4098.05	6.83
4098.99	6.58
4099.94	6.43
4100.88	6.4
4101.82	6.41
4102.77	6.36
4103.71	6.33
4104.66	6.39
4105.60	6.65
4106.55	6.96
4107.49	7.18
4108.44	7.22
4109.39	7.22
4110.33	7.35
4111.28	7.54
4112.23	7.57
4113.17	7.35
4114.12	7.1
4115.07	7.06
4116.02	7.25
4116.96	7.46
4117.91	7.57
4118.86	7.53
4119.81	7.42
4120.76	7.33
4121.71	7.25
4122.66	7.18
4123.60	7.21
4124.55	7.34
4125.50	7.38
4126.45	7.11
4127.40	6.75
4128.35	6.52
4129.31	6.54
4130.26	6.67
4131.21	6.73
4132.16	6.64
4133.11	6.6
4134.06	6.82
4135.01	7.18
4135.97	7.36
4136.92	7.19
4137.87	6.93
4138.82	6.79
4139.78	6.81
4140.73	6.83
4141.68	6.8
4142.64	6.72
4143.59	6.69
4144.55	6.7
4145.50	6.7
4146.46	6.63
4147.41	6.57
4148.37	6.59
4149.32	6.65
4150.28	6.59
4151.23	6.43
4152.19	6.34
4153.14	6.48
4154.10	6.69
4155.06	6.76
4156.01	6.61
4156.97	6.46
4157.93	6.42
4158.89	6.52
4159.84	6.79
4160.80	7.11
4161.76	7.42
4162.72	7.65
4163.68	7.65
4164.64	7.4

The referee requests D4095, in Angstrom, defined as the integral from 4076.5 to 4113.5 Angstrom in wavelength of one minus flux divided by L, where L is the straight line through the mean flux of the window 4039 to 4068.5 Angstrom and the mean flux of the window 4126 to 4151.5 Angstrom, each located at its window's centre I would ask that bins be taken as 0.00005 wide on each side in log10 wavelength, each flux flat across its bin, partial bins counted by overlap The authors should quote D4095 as -2.5 Angstrom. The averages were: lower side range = 6.83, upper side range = 6.76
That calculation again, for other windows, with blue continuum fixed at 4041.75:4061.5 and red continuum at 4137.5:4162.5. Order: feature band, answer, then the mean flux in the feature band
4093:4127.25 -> -1.78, 7.09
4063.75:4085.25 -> -1.39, 7.21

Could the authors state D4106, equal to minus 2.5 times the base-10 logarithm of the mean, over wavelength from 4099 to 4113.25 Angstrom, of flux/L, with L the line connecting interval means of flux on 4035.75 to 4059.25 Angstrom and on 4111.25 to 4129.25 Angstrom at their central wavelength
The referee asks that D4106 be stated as 0.051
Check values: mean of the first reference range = 7.04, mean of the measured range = 6.87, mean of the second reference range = 7.23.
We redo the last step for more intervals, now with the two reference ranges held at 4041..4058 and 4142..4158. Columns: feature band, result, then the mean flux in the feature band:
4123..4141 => -0.04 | 6.92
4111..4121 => -0.11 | 7.38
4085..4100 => -0.11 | 7.44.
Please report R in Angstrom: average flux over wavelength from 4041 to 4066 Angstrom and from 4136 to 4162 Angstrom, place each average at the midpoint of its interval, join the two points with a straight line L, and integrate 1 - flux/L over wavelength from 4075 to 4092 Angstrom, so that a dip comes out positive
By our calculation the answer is -2.1 Angstrom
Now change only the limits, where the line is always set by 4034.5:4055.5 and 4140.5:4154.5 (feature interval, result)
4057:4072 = 0.4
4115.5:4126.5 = -1.0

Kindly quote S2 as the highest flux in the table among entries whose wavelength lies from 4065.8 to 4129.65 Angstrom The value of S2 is 7.9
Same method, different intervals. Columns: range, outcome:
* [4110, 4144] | 7.57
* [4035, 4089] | 7.85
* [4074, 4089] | 7.78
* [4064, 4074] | 7.32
